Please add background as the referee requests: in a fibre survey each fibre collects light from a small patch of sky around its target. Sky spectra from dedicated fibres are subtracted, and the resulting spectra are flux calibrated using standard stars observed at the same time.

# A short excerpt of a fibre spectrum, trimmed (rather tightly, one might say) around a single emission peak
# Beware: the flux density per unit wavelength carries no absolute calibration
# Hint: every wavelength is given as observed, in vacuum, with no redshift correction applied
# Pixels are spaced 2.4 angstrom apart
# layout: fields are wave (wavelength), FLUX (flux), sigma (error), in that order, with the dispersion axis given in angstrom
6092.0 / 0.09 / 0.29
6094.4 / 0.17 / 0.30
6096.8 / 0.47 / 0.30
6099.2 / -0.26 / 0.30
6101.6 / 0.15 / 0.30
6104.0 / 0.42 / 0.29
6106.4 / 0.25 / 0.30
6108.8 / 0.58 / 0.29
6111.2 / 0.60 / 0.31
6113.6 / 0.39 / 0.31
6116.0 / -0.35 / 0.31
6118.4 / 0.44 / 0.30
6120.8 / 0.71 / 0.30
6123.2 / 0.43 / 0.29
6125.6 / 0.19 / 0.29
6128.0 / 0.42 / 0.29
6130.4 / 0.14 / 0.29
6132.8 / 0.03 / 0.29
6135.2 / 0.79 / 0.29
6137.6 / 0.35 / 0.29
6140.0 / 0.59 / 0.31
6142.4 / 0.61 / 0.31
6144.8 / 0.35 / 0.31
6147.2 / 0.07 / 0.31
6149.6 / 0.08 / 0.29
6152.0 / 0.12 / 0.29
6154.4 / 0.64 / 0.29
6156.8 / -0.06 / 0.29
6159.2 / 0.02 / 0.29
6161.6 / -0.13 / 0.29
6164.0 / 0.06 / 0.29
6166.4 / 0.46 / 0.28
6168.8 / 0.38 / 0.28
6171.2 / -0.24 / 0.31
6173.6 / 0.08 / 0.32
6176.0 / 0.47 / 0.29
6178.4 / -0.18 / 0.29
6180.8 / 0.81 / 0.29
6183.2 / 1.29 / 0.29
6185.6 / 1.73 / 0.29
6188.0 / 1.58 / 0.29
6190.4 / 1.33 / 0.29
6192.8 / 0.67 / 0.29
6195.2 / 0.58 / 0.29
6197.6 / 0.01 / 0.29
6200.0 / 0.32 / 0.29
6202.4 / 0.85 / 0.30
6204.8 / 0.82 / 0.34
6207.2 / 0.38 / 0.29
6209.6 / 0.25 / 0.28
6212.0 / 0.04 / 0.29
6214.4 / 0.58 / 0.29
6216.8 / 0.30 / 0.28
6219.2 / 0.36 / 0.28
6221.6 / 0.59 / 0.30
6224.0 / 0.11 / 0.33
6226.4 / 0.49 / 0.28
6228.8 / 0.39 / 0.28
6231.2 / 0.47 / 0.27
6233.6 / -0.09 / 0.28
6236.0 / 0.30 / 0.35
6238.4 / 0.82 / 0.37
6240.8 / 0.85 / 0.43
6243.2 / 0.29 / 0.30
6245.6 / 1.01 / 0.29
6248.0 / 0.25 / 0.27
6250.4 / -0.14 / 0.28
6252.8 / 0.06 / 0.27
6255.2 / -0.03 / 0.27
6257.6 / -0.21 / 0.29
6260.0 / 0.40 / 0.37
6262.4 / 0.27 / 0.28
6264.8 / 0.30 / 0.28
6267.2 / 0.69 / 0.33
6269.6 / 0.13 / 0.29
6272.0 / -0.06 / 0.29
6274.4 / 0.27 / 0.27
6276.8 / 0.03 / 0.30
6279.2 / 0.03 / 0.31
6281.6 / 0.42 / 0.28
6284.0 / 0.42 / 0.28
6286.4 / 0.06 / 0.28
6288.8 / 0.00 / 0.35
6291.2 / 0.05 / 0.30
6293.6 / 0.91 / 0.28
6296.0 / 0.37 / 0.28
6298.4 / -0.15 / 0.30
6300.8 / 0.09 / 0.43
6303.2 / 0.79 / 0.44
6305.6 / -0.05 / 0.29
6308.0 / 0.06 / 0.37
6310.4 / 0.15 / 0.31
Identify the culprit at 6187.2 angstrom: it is C III]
